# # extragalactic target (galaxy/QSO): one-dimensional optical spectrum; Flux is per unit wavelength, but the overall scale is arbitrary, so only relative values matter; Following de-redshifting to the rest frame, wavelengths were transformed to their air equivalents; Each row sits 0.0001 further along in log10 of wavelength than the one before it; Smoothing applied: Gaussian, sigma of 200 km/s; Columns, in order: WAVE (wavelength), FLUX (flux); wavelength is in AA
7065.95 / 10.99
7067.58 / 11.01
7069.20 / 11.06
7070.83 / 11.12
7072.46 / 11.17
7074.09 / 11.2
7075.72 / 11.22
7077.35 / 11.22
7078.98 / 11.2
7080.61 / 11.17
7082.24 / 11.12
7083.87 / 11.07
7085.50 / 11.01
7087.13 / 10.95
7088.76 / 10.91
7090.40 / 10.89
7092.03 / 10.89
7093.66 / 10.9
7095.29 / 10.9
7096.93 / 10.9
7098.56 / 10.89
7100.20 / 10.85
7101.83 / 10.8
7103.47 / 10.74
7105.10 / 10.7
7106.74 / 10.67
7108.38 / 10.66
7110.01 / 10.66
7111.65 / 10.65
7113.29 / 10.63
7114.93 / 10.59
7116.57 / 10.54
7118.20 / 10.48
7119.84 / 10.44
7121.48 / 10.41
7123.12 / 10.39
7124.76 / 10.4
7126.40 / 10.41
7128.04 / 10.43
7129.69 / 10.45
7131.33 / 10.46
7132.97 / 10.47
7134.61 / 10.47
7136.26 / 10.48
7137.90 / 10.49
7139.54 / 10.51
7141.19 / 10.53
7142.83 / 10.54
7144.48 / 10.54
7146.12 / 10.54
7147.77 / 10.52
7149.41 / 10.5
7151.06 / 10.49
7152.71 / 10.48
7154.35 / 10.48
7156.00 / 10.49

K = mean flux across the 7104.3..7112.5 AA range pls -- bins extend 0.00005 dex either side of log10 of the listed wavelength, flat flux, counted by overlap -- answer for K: 10.7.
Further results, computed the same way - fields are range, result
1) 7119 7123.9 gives 10.4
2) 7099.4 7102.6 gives 10.8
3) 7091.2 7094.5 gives 10.9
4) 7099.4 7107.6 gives 10.8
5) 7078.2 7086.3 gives 11.1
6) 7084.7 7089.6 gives 10.9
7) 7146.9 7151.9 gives 10.5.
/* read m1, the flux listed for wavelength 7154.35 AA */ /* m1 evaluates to 10.48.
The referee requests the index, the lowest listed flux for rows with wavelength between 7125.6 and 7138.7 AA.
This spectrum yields 10.41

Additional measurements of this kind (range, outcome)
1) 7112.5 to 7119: 10.48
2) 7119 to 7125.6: 10.39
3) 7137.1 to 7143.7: 10.49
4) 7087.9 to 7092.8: 10.89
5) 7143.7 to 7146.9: 10.54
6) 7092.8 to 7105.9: 10.7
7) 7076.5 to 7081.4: 11.17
